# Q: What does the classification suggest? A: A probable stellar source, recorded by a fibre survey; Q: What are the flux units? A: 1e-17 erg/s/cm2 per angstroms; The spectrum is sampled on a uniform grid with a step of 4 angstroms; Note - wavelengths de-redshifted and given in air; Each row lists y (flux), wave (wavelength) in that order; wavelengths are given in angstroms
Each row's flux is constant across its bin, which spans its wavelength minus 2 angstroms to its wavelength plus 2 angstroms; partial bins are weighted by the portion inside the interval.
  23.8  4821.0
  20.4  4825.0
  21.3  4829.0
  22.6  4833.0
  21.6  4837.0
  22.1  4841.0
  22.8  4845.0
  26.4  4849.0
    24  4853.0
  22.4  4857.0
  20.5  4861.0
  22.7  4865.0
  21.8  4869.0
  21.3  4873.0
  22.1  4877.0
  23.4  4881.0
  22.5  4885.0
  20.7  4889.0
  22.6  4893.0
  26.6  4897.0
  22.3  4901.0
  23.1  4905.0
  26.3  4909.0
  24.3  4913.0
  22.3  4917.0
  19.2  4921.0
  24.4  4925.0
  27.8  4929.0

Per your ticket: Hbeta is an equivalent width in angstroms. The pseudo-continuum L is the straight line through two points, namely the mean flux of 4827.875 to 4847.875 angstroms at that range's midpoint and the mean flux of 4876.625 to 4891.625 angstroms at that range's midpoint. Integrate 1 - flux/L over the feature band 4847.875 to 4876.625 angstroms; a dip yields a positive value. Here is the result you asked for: -0.4 angstroms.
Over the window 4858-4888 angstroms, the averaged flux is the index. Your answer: 22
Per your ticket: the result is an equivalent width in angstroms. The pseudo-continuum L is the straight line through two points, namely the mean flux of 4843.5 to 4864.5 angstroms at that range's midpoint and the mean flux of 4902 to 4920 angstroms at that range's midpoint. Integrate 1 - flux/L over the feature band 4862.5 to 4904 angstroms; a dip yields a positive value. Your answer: 1.48 angstroms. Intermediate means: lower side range 23.2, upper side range 23.6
